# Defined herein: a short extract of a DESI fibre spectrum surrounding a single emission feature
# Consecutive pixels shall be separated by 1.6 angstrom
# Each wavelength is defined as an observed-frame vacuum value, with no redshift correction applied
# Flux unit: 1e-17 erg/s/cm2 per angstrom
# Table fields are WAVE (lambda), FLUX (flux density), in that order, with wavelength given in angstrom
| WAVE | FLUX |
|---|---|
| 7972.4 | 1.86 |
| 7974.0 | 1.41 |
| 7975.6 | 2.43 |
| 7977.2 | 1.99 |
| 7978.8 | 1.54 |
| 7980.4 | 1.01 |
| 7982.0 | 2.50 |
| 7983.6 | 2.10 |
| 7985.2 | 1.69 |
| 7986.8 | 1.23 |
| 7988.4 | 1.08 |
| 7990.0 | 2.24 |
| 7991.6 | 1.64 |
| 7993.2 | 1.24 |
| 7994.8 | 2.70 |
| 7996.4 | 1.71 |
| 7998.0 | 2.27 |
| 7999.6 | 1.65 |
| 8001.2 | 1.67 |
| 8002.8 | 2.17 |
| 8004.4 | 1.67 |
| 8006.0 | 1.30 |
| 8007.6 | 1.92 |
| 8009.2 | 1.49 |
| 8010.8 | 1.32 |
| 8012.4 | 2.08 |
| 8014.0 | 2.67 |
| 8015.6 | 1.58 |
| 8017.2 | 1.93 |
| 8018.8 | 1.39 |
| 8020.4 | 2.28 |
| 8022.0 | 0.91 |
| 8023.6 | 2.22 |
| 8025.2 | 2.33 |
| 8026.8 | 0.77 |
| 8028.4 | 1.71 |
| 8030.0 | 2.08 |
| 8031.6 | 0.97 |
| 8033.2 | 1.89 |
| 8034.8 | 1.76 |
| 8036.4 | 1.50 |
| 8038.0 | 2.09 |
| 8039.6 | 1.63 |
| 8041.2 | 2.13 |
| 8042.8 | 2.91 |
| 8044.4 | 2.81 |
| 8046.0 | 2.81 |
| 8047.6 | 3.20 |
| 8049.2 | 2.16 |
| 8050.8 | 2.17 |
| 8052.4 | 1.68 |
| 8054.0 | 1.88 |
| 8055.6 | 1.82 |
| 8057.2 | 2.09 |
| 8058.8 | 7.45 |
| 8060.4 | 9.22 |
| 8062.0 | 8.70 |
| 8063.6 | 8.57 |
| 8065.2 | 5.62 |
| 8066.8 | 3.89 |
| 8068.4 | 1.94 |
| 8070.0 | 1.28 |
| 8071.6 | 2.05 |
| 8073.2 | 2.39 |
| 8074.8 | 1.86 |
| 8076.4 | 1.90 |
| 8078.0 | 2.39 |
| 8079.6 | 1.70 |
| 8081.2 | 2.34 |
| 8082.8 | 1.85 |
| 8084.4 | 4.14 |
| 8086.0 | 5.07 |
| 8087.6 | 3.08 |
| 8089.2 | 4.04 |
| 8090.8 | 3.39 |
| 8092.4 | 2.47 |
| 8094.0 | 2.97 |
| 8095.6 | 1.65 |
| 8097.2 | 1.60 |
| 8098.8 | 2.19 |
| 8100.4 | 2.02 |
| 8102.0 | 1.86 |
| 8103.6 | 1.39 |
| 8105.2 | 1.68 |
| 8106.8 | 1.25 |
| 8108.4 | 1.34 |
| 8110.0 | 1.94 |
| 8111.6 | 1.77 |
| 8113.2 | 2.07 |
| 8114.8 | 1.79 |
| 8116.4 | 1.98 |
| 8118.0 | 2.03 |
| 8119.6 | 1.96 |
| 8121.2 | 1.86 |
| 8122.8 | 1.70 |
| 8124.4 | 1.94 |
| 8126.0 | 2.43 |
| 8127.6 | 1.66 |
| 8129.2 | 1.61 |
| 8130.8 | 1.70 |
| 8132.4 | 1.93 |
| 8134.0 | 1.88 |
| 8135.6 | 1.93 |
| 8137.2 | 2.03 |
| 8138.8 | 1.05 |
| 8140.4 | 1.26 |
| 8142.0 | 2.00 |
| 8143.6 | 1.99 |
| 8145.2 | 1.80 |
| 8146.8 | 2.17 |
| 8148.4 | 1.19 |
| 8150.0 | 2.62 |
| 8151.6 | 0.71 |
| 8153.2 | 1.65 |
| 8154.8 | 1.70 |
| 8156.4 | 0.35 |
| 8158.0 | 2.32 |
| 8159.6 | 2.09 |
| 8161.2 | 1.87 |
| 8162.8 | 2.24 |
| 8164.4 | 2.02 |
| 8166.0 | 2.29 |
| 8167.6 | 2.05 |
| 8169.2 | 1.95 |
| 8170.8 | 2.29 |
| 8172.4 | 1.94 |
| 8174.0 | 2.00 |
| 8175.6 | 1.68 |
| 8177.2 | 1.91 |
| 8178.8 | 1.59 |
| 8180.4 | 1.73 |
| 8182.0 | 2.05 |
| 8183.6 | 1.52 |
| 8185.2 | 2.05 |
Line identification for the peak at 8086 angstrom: [N II]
